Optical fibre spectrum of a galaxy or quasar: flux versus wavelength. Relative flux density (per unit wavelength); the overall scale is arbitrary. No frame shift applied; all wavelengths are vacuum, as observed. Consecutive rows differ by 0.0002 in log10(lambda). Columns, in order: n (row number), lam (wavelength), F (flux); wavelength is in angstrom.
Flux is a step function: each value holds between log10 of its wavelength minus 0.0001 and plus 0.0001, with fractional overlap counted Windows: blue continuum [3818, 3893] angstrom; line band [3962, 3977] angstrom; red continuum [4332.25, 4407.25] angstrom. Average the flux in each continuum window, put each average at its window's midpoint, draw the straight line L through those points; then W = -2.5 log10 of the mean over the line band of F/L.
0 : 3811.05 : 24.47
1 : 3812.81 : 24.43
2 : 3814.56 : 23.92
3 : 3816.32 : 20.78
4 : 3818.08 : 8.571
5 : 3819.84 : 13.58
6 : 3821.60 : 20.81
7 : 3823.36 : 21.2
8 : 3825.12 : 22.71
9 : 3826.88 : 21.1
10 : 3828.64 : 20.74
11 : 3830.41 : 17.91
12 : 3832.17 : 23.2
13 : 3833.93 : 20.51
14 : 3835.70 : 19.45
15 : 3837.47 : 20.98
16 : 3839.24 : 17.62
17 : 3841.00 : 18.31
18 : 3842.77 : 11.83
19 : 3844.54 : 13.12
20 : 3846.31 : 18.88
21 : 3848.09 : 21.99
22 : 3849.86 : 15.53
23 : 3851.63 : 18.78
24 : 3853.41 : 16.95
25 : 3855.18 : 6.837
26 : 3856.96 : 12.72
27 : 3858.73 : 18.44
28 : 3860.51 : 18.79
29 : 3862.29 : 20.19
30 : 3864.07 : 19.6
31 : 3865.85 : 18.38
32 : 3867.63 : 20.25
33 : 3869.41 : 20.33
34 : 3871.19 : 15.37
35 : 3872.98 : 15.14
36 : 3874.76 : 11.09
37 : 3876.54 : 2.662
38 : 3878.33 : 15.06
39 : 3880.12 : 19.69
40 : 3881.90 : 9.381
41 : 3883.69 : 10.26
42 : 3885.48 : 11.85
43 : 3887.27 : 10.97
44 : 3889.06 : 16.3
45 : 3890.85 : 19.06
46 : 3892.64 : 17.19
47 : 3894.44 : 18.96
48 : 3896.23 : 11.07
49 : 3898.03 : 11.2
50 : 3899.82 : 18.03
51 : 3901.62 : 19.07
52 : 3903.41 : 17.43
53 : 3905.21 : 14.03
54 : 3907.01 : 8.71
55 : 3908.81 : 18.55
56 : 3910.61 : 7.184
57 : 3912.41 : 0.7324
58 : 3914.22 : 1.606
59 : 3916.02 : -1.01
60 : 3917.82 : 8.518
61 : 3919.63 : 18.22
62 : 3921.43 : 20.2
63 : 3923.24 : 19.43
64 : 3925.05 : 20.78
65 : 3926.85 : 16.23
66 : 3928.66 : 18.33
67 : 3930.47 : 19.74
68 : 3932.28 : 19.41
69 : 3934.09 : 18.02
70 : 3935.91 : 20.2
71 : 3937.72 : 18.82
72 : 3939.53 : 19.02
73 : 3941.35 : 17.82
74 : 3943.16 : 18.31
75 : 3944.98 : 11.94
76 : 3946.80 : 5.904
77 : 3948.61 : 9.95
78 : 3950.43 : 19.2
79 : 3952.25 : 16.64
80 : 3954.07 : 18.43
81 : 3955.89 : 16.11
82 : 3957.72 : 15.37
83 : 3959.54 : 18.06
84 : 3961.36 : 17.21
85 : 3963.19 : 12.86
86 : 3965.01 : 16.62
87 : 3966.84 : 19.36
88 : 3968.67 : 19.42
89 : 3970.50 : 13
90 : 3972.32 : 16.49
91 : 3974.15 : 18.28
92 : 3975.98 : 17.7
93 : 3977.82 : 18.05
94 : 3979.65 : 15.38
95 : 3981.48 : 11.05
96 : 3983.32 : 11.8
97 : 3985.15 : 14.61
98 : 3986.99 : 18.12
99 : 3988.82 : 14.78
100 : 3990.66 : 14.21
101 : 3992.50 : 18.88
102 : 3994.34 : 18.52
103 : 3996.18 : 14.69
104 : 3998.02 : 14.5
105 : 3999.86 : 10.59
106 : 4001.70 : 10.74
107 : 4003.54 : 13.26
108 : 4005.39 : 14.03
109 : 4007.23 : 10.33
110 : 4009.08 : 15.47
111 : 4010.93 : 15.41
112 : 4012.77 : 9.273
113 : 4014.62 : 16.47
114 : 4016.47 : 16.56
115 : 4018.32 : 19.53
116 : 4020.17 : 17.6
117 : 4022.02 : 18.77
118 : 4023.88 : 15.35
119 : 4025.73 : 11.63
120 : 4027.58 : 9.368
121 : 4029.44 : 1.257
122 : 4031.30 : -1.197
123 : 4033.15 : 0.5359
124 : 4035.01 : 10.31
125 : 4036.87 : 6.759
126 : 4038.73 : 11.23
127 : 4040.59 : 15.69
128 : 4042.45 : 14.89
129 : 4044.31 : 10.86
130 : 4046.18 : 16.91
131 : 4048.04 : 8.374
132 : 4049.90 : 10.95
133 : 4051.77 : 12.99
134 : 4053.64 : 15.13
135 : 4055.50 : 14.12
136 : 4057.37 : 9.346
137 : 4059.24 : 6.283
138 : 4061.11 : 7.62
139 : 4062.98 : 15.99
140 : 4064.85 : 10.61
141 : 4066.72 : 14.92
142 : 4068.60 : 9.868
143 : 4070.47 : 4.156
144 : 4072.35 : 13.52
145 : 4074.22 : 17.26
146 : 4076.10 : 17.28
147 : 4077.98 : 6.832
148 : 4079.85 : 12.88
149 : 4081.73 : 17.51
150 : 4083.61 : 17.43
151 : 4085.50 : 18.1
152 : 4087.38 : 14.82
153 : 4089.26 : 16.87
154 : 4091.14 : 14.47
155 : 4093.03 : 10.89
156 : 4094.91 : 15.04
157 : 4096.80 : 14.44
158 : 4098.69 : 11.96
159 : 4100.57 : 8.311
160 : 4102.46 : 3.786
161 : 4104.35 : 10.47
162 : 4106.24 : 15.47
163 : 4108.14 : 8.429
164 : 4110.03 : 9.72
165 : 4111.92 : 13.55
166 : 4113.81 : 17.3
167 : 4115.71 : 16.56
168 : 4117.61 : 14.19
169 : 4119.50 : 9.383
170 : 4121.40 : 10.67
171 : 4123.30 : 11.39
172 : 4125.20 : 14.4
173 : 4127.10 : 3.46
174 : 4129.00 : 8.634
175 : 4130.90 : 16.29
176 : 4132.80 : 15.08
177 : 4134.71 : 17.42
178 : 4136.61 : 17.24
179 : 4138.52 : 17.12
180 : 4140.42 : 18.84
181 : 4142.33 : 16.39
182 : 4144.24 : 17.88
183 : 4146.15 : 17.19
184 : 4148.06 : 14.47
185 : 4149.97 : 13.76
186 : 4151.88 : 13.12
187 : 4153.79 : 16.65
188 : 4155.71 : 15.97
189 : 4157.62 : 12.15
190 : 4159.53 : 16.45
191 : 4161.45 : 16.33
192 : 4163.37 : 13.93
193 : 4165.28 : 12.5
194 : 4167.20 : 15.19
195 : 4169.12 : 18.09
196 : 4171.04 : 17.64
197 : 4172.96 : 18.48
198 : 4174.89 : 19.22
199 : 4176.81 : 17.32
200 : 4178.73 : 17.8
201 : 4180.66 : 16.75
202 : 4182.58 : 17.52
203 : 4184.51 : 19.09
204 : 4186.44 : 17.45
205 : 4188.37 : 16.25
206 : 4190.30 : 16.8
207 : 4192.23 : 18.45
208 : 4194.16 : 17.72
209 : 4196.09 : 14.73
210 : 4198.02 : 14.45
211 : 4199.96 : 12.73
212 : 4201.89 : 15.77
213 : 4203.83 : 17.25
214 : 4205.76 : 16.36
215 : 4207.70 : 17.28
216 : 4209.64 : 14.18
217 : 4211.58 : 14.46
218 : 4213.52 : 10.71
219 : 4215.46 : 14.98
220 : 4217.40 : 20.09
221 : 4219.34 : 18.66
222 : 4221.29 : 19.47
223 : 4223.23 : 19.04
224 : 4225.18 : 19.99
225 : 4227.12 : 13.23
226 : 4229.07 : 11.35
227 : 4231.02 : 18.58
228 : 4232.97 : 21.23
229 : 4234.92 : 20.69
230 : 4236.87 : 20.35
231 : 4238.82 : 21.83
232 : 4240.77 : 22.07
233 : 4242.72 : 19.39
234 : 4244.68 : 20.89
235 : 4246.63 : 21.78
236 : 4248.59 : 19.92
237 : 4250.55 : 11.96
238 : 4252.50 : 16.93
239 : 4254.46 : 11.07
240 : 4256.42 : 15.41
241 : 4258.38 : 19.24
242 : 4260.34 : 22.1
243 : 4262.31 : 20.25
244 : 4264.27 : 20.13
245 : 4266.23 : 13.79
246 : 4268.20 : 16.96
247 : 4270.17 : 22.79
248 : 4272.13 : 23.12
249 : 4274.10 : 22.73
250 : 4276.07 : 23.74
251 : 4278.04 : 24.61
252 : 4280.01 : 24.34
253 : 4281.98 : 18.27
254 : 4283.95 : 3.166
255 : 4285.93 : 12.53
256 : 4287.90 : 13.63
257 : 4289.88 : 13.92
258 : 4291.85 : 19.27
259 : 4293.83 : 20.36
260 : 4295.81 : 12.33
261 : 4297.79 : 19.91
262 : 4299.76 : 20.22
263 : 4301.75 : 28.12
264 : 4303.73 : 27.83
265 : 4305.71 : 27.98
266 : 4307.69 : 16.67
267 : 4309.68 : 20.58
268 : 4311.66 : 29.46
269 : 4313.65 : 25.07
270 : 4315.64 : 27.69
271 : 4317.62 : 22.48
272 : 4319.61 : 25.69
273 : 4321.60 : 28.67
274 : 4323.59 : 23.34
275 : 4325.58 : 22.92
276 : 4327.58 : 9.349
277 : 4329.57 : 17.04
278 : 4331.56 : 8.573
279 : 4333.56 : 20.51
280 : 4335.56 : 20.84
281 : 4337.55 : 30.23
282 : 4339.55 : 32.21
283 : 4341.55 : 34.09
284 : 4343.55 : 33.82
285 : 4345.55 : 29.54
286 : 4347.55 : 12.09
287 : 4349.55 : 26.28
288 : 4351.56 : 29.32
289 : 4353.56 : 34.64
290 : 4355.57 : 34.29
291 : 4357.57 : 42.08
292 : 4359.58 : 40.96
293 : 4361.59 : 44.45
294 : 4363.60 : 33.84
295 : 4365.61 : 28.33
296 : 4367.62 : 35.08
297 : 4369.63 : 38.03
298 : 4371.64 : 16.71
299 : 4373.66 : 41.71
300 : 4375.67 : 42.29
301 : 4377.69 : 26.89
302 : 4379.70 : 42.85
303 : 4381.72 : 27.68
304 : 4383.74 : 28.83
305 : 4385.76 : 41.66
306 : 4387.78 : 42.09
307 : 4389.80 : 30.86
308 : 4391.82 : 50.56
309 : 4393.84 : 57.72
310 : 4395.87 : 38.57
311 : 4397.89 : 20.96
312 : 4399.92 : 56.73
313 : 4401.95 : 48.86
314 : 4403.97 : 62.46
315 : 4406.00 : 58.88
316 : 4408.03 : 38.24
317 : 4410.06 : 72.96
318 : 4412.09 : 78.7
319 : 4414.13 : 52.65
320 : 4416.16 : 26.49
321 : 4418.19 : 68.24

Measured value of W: 0.25 mag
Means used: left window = 16.7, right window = 36.1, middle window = 16.7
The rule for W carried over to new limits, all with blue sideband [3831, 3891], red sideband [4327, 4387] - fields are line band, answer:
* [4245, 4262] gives 0.48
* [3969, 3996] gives 0.23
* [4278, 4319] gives 0.37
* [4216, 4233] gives 0.44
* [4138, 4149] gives 0.39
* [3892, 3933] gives 0.25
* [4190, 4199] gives 0.49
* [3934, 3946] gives 0.05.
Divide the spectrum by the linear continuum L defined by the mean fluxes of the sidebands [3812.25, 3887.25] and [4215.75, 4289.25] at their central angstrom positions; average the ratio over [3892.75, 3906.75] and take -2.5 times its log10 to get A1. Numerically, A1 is 0.12 mag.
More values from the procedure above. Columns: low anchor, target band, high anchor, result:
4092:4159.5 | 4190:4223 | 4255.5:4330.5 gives 0.04 mag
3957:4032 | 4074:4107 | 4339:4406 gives 0.44 mag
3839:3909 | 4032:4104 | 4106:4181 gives 0.24 mag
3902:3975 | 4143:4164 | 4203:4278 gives 0.14 mag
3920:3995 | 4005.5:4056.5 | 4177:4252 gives 0.37 mag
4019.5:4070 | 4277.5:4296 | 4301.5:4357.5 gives 0.38 mag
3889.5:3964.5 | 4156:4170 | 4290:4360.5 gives 0.36 mag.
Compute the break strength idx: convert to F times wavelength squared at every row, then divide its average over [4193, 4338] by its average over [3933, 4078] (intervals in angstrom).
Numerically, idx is 1.57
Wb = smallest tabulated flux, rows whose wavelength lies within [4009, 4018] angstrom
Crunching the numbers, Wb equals 9.273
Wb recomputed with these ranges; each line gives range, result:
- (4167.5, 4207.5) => 12.73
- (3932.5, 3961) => 5.904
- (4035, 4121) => 3.786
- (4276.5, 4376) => 3.166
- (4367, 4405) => 16.71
